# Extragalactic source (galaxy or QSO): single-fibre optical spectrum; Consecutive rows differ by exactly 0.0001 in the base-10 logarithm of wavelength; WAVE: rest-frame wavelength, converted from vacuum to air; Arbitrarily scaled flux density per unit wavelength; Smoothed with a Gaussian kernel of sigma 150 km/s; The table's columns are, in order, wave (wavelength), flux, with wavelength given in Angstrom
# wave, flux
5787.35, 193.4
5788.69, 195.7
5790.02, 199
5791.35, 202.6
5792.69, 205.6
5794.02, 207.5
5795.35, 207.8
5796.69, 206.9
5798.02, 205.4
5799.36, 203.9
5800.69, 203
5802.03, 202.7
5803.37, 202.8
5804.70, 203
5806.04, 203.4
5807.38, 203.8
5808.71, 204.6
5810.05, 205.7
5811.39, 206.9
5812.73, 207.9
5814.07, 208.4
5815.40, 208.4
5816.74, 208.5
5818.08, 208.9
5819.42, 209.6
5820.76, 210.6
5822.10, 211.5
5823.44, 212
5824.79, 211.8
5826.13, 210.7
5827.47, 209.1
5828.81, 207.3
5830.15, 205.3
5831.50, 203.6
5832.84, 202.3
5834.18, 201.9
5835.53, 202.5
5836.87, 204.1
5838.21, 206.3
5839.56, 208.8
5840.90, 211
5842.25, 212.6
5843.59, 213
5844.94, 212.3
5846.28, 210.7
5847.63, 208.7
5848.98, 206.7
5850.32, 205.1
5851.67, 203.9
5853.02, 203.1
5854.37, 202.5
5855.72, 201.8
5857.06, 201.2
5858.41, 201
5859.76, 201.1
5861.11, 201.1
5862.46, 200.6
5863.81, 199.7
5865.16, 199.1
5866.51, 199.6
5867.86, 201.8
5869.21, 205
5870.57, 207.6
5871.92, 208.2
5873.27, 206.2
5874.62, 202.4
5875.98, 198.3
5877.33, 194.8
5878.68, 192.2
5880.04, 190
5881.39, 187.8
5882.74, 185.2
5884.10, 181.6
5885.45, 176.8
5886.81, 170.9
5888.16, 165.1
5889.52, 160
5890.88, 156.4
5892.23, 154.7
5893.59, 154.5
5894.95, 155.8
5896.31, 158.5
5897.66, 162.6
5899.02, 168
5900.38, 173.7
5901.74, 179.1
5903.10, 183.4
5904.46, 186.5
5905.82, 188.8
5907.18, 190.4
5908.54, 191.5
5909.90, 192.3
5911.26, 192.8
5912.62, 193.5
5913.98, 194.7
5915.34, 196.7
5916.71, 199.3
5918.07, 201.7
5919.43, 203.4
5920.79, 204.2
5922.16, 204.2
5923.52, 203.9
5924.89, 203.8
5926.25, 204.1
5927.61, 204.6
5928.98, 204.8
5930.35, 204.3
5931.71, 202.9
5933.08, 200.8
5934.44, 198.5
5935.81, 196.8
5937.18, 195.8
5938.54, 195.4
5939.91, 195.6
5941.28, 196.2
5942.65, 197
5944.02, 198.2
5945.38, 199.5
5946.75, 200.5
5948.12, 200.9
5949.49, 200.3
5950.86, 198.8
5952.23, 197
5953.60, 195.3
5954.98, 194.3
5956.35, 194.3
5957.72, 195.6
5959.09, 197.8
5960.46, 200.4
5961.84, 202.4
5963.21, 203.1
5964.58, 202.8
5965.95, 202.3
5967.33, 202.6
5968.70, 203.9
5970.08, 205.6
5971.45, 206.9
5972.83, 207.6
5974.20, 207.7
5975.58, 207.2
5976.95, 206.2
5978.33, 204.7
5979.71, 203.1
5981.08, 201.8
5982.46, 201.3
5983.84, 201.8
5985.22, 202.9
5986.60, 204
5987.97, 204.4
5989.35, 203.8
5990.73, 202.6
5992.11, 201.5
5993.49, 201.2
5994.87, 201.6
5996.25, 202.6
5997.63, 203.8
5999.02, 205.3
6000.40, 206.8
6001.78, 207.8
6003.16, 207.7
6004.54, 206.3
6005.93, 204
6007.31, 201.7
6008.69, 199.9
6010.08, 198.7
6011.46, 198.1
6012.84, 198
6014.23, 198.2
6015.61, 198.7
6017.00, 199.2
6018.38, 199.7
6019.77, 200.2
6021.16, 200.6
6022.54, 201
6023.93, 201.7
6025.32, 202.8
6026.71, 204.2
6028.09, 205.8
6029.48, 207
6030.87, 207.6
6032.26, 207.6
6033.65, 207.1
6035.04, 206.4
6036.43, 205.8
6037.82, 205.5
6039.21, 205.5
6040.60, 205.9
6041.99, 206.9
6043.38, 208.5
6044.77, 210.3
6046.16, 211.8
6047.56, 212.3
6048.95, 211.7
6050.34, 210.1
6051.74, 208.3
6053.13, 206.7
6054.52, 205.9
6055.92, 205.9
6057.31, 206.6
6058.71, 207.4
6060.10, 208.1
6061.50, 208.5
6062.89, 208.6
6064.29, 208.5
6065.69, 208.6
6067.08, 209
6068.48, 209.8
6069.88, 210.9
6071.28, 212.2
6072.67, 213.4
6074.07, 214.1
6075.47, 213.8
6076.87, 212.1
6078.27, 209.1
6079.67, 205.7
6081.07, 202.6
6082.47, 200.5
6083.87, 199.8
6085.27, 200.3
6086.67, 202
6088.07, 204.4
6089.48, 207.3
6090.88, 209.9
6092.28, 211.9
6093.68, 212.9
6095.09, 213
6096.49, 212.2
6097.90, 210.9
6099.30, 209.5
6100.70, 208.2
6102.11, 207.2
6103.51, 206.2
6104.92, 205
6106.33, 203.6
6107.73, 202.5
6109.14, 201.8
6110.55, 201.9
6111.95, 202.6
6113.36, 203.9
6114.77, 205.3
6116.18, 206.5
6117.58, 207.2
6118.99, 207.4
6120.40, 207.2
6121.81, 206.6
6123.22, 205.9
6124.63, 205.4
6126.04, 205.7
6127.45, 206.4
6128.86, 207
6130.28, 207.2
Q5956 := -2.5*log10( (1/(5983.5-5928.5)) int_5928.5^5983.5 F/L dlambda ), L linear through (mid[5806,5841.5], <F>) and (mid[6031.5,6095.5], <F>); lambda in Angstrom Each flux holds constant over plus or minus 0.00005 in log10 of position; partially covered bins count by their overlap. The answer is 0.04 mag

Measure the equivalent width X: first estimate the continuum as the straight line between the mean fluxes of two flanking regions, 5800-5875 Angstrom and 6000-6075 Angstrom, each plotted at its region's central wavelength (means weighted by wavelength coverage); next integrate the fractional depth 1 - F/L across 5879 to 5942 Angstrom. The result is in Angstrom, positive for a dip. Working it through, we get 5.7 Angstrom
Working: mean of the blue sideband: 206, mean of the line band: 187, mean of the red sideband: 206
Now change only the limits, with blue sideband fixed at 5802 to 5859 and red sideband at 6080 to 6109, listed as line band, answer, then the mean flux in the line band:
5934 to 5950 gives 0.7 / 198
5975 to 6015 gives 0.7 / 203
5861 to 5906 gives 5.0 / 184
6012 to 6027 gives 0.5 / 200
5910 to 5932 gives 0.6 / 201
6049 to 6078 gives -0.4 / 209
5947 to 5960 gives 0.6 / 197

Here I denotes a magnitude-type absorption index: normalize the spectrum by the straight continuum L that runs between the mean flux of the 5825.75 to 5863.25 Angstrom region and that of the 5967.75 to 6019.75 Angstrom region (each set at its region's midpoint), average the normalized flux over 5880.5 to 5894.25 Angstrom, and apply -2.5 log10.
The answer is 0.20 mag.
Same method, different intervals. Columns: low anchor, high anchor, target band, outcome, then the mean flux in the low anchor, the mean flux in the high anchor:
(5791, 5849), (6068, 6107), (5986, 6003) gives 0.02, 207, 208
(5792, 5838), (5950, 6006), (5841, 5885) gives 0.02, 206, 203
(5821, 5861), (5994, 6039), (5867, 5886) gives 0.05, 207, 203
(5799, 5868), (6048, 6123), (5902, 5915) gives 0.09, 206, 207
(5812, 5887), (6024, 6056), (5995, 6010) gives 0.01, 203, 207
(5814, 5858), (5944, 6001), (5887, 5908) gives 0.21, 207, 202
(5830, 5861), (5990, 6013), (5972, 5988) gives -0.01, 206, 203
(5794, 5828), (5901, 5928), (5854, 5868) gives 0.00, 207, 196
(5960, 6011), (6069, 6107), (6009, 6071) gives 0.00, 204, 208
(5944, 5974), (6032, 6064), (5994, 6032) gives 0.01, 201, 208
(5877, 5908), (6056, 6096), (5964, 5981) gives -0.09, 174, 208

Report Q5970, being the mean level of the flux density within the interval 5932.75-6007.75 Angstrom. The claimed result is 202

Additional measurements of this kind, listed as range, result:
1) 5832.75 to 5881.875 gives 203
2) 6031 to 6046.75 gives 207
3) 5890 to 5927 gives 185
